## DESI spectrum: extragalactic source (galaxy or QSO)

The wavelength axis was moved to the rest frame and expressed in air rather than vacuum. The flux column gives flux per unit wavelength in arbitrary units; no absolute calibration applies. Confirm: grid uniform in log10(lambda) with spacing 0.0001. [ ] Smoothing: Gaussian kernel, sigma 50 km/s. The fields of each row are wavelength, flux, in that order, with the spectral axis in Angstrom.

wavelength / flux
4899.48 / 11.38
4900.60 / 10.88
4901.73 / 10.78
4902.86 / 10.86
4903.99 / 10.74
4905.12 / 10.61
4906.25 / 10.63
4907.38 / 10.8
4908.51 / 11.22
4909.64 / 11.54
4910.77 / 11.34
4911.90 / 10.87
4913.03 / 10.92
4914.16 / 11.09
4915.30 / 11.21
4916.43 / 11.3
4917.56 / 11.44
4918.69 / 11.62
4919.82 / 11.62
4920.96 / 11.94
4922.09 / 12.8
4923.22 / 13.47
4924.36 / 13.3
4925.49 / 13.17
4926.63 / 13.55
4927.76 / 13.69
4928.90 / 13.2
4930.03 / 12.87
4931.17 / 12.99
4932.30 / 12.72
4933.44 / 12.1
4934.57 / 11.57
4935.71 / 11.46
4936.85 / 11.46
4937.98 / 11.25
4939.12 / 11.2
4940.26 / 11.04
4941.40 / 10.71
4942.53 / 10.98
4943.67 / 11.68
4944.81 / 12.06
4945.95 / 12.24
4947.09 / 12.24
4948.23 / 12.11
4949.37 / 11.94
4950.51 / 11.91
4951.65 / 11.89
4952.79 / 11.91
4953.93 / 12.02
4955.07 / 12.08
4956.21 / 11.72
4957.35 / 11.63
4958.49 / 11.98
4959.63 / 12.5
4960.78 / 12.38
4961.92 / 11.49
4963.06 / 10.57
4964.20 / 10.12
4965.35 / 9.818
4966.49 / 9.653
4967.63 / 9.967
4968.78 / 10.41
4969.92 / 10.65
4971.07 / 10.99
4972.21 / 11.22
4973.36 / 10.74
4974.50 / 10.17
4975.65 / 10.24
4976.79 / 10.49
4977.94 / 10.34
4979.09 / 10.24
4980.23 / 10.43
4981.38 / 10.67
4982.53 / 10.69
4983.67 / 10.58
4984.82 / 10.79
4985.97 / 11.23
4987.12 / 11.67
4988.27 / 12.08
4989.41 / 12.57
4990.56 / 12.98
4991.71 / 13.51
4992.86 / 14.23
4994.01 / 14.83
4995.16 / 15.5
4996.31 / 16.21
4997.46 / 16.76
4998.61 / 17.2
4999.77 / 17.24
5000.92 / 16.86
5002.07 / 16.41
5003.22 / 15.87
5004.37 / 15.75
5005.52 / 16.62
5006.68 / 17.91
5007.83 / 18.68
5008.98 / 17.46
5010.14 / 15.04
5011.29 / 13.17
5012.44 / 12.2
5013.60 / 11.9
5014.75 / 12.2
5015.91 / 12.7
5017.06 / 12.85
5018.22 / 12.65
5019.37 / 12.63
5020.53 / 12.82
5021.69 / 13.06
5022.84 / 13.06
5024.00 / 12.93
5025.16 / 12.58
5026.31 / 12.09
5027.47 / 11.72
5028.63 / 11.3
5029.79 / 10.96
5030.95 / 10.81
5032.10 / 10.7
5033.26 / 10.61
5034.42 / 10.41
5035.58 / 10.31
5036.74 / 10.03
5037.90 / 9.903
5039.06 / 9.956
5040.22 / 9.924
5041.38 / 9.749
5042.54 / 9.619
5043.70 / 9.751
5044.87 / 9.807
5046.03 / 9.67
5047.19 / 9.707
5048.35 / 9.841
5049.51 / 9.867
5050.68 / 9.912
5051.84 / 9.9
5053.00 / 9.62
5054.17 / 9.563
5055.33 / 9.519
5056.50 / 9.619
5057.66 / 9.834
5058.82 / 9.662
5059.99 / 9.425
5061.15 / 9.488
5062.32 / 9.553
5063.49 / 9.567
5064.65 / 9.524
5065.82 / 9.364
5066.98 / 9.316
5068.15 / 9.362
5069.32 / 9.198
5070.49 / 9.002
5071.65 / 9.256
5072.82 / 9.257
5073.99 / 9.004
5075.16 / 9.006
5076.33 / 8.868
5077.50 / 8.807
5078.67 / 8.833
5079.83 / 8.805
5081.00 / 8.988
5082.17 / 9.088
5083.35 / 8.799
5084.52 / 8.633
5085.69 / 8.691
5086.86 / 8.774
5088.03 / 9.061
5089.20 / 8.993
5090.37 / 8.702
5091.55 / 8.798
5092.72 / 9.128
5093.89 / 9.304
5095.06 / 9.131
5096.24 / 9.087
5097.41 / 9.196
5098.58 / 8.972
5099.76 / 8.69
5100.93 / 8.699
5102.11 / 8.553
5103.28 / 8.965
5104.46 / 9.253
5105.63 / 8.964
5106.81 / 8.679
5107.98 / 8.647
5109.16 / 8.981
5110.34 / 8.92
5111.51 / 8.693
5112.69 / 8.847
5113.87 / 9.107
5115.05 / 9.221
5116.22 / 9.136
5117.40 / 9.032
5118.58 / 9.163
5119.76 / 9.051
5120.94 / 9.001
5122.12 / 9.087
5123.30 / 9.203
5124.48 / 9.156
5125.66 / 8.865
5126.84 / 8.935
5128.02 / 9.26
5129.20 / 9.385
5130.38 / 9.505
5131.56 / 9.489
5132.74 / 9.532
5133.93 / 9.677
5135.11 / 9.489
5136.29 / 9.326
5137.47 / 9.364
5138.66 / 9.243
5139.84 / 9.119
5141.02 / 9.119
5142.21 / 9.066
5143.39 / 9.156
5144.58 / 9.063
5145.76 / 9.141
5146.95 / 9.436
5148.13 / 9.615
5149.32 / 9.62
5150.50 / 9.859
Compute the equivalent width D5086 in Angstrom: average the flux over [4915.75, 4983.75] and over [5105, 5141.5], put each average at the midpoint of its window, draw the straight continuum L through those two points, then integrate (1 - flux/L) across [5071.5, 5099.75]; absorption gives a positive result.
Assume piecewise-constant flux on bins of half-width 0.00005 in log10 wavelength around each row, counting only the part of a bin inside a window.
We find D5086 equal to 2.1 Angstrom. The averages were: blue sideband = 11.6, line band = 8.95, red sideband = 9.14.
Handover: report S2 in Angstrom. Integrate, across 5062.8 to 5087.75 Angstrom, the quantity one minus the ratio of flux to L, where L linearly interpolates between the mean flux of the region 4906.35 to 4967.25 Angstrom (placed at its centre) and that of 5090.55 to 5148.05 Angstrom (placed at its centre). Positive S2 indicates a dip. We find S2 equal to 1.8 Angstrom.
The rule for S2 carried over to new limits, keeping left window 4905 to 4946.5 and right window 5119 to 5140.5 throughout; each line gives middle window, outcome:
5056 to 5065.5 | 0.5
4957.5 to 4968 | 0.4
